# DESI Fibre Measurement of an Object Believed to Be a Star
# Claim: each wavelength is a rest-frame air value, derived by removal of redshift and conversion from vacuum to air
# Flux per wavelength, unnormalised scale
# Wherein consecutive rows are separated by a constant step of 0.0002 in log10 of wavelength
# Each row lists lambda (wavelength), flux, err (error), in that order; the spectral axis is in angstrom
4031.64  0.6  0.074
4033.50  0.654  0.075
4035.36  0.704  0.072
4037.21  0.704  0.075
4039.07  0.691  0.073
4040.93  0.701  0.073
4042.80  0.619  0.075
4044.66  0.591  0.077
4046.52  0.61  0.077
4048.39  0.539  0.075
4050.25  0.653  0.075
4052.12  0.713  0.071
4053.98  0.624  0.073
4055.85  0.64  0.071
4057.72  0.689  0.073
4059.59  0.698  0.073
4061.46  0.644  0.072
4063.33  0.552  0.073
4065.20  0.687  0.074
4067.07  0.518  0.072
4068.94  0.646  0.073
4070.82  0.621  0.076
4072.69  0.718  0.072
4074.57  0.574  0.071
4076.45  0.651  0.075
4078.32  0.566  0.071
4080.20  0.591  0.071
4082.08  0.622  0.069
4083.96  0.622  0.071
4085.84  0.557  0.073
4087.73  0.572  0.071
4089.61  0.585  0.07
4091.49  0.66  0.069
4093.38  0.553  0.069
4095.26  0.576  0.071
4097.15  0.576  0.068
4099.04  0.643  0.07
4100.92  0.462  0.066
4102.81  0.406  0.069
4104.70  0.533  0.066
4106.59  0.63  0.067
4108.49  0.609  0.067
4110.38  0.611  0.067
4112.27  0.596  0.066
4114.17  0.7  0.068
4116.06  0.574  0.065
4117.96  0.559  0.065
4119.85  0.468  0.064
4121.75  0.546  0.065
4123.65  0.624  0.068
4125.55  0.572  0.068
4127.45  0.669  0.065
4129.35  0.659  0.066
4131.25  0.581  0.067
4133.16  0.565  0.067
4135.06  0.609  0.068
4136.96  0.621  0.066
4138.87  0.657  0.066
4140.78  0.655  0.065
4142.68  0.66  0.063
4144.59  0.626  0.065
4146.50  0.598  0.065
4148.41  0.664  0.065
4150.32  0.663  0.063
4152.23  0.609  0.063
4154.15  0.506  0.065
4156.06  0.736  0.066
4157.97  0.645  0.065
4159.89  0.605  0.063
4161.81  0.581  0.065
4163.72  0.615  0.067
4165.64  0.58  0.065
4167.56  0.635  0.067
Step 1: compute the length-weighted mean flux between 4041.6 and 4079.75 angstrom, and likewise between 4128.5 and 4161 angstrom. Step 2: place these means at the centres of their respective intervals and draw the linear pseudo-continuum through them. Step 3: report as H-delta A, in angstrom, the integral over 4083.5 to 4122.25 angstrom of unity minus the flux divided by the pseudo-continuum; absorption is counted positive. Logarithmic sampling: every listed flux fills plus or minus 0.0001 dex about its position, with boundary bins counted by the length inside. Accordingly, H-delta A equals 3.35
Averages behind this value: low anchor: 0.628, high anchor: 0.627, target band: 0.573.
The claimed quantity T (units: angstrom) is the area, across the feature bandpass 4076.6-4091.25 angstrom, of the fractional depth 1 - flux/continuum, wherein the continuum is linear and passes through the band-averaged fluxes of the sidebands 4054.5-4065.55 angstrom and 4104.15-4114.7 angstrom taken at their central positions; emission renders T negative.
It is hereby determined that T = 0.84 angstrom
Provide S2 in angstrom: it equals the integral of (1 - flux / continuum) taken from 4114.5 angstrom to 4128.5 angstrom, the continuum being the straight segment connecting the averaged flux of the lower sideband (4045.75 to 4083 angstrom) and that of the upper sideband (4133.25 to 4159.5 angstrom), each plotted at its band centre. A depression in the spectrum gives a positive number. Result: 1.1 angstrom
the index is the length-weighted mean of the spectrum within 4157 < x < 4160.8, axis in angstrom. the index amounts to 0.626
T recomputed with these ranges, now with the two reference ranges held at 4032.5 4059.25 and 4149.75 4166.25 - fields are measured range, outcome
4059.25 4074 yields 0.3 angstrom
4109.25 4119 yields 0.4 angstrom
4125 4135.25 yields 0.2 angstrom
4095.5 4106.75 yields 1.7 angstrom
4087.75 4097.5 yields 0.7 angstrom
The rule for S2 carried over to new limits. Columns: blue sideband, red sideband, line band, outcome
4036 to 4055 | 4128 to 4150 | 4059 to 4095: 1.63 angstrom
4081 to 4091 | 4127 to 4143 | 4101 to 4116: 0.85 angstrom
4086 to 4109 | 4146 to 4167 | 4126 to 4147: -0.90 angstrom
